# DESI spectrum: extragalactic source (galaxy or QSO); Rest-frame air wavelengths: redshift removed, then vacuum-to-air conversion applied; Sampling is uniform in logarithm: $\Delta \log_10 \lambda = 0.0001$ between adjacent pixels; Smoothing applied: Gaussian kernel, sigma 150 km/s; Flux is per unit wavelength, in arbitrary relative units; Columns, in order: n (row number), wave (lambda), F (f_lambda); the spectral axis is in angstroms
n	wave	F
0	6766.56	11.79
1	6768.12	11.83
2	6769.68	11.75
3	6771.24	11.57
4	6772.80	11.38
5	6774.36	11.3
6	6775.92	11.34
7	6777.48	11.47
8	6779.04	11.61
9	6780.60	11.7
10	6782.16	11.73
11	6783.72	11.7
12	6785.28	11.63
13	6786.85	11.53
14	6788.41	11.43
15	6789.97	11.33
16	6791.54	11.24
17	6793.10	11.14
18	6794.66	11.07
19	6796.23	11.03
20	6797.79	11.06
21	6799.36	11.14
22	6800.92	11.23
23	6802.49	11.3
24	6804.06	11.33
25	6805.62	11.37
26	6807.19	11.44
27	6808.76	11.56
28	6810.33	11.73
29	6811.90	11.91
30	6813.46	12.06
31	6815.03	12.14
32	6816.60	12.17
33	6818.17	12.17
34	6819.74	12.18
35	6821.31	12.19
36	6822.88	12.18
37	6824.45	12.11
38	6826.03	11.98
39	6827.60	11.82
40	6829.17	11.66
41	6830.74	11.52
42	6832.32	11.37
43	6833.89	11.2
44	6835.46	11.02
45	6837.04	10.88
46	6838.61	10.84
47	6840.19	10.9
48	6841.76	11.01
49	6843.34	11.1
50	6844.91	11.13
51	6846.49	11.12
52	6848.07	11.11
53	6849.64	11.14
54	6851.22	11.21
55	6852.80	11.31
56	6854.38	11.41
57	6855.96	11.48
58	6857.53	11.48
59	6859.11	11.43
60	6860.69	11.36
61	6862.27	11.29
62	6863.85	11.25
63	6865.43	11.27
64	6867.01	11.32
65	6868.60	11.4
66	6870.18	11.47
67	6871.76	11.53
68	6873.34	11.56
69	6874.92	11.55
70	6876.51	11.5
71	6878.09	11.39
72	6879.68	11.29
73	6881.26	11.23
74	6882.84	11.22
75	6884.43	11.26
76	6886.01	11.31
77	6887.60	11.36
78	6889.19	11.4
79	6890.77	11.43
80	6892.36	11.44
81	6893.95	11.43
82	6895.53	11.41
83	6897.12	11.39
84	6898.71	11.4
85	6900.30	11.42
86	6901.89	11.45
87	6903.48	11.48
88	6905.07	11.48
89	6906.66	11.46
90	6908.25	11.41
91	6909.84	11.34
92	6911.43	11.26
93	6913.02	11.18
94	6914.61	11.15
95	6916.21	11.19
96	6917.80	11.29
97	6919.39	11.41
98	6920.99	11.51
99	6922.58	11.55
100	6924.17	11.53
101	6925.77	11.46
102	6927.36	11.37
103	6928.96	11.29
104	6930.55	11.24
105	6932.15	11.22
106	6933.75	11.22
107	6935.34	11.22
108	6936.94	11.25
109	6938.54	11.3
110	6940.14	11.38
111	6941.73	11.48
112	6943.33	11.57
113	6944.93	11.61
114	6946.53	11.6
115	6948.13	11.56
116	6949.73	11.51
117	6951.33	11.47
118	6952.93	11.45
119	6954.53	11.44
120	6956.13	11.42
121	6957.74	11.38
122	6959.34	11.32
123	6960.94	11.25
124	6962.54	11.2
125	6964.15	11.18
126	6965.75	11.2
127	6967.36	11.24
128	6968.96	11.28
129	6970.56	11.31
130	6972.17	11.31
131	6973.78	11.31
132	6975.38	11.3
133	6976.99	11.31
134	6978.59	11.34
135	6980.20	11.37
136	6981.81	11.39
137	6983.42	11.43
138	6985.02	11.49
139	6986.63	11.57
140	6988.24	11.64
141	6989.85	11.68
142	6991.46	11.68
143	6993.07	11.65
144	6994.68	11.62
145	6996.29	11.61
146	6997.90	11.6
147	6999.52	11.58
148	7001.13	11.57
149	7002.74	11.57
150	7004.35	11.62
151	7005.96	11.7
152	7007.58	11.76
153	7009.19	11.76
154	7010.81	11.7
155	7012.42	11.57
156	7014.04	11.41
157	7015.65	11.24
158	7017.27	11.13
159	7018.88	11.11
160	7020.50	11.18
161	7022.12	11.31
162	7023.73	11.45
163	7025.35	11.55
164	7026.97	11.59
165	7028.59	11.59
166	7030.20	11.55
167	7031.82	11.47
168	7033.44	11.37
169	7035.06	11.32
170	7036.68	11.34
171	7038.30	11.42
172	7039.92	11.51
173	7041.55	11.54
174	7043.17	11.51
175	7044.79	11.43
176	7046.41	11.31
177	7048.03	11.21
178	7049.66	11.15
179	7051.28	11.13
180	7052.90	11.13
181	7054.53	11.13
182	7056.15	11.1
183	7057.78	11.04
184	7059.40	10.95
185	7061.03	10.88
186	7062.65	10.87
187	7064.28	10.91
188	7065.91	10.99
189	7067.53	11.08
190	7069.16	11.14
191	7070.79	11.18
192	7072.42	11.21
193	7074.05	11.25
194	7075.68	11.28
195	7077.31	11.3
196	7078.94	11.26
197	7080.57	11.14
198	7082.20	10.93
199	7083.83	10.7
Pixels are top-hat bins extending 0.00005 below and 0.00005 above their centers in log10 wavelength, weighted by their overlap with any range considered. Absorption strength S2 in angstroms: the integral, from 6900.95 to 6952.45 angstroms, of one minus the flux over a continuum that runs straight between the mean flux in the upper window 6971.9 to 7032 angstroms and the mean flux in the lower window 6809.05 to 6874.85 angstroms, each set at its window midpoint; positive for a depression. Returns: 0.5 angstroms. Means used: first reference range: 11.5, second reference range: 11.5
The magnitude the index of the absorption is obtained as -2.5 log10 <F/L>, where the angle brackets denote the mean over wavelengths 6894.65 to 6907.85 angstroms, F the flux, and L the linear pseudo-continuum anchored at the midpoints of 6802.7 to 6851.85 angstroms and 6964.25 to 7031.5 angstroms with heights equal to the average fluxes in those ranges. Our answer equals 0.01 mag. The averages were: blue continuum 11.5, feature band 11.4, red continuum 11.5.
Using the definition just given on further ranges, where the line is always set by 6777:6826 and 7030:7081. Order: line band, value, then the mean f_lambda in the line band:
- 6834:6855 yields 0.044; 11.1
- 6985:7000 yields -0.028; 11.6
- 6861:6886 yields 0.013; 11.4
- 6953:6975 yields 0.006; 11.3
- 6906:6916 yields 0.015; 11.3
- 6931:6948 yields 0.001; 11.4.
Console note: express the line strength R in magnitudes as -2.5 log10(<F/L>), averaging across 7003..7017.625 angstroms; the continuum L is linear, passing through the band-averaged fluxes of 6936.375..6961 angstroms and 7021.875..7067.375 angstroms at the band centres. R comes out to -0.02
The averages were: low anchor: 11.4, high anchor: 11.3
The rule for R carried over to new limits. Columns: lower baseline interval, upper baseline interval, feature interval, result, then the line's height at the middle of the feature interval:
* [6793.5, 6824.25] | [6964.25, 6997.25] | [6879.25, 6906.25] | 0.016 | 11.5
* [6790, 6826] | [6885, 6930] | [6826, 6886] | 0.019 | 11.5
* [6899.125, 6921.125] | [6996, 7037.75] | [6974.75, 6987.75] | 0.003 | 11.4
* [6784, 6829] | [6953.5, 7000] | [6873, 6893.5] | 0.015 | 11.5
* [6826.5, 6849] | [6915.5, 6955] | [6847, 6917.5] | -0.006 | 11.3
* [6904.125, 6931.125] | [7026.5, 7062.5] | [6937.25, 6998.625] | -0.009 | 11.3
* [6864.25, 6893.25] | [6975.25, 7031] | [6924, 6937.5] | 0.013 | 11.4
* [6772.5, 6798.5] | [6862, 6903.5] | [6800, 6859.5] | -0.011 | 11.4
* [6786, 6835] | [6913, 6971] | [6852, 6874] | 0.010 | 11.5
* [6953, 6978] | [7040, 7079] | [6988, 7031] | -0.028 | 11.2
